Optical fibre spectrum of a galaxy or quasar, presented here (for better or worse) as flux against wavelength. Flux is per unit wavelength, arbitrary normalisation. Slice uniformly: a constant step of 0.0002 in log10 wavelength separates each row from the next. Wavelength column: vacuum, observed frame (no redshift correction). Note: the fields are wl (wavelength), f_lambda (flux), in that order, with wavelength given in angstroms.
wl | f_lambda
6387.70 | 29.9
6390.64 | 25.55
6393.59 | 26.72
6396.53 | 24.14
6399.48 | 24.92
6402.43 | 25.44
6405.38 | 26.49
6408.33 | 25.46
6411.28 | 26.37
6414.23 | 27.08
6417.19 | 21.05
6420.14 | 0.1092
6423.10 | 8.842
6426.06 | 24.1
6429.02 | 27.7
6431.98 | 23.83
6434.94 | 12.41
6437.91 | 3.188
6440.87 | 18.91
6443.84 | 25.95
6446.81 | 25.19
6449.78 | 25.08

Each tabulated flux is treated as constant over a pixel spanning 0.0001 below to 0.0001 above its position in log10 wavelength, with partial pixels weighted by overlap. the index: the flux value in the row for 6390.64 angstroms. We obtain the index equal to 25.55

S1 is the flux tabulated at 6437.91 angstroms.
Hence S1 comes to 3.188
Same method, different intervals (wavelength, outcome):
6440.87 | 18.91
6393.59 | 26.72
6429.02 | 27.7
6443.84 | 25.95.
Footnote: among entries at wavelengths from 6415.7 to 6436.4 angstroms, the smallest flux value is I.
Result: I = 0.1092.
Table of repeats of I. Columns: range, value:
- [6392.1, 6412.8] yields 24.14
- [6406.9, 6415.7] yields 25.46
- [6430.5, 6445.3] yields 3.188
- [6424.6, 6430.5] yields 24.1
